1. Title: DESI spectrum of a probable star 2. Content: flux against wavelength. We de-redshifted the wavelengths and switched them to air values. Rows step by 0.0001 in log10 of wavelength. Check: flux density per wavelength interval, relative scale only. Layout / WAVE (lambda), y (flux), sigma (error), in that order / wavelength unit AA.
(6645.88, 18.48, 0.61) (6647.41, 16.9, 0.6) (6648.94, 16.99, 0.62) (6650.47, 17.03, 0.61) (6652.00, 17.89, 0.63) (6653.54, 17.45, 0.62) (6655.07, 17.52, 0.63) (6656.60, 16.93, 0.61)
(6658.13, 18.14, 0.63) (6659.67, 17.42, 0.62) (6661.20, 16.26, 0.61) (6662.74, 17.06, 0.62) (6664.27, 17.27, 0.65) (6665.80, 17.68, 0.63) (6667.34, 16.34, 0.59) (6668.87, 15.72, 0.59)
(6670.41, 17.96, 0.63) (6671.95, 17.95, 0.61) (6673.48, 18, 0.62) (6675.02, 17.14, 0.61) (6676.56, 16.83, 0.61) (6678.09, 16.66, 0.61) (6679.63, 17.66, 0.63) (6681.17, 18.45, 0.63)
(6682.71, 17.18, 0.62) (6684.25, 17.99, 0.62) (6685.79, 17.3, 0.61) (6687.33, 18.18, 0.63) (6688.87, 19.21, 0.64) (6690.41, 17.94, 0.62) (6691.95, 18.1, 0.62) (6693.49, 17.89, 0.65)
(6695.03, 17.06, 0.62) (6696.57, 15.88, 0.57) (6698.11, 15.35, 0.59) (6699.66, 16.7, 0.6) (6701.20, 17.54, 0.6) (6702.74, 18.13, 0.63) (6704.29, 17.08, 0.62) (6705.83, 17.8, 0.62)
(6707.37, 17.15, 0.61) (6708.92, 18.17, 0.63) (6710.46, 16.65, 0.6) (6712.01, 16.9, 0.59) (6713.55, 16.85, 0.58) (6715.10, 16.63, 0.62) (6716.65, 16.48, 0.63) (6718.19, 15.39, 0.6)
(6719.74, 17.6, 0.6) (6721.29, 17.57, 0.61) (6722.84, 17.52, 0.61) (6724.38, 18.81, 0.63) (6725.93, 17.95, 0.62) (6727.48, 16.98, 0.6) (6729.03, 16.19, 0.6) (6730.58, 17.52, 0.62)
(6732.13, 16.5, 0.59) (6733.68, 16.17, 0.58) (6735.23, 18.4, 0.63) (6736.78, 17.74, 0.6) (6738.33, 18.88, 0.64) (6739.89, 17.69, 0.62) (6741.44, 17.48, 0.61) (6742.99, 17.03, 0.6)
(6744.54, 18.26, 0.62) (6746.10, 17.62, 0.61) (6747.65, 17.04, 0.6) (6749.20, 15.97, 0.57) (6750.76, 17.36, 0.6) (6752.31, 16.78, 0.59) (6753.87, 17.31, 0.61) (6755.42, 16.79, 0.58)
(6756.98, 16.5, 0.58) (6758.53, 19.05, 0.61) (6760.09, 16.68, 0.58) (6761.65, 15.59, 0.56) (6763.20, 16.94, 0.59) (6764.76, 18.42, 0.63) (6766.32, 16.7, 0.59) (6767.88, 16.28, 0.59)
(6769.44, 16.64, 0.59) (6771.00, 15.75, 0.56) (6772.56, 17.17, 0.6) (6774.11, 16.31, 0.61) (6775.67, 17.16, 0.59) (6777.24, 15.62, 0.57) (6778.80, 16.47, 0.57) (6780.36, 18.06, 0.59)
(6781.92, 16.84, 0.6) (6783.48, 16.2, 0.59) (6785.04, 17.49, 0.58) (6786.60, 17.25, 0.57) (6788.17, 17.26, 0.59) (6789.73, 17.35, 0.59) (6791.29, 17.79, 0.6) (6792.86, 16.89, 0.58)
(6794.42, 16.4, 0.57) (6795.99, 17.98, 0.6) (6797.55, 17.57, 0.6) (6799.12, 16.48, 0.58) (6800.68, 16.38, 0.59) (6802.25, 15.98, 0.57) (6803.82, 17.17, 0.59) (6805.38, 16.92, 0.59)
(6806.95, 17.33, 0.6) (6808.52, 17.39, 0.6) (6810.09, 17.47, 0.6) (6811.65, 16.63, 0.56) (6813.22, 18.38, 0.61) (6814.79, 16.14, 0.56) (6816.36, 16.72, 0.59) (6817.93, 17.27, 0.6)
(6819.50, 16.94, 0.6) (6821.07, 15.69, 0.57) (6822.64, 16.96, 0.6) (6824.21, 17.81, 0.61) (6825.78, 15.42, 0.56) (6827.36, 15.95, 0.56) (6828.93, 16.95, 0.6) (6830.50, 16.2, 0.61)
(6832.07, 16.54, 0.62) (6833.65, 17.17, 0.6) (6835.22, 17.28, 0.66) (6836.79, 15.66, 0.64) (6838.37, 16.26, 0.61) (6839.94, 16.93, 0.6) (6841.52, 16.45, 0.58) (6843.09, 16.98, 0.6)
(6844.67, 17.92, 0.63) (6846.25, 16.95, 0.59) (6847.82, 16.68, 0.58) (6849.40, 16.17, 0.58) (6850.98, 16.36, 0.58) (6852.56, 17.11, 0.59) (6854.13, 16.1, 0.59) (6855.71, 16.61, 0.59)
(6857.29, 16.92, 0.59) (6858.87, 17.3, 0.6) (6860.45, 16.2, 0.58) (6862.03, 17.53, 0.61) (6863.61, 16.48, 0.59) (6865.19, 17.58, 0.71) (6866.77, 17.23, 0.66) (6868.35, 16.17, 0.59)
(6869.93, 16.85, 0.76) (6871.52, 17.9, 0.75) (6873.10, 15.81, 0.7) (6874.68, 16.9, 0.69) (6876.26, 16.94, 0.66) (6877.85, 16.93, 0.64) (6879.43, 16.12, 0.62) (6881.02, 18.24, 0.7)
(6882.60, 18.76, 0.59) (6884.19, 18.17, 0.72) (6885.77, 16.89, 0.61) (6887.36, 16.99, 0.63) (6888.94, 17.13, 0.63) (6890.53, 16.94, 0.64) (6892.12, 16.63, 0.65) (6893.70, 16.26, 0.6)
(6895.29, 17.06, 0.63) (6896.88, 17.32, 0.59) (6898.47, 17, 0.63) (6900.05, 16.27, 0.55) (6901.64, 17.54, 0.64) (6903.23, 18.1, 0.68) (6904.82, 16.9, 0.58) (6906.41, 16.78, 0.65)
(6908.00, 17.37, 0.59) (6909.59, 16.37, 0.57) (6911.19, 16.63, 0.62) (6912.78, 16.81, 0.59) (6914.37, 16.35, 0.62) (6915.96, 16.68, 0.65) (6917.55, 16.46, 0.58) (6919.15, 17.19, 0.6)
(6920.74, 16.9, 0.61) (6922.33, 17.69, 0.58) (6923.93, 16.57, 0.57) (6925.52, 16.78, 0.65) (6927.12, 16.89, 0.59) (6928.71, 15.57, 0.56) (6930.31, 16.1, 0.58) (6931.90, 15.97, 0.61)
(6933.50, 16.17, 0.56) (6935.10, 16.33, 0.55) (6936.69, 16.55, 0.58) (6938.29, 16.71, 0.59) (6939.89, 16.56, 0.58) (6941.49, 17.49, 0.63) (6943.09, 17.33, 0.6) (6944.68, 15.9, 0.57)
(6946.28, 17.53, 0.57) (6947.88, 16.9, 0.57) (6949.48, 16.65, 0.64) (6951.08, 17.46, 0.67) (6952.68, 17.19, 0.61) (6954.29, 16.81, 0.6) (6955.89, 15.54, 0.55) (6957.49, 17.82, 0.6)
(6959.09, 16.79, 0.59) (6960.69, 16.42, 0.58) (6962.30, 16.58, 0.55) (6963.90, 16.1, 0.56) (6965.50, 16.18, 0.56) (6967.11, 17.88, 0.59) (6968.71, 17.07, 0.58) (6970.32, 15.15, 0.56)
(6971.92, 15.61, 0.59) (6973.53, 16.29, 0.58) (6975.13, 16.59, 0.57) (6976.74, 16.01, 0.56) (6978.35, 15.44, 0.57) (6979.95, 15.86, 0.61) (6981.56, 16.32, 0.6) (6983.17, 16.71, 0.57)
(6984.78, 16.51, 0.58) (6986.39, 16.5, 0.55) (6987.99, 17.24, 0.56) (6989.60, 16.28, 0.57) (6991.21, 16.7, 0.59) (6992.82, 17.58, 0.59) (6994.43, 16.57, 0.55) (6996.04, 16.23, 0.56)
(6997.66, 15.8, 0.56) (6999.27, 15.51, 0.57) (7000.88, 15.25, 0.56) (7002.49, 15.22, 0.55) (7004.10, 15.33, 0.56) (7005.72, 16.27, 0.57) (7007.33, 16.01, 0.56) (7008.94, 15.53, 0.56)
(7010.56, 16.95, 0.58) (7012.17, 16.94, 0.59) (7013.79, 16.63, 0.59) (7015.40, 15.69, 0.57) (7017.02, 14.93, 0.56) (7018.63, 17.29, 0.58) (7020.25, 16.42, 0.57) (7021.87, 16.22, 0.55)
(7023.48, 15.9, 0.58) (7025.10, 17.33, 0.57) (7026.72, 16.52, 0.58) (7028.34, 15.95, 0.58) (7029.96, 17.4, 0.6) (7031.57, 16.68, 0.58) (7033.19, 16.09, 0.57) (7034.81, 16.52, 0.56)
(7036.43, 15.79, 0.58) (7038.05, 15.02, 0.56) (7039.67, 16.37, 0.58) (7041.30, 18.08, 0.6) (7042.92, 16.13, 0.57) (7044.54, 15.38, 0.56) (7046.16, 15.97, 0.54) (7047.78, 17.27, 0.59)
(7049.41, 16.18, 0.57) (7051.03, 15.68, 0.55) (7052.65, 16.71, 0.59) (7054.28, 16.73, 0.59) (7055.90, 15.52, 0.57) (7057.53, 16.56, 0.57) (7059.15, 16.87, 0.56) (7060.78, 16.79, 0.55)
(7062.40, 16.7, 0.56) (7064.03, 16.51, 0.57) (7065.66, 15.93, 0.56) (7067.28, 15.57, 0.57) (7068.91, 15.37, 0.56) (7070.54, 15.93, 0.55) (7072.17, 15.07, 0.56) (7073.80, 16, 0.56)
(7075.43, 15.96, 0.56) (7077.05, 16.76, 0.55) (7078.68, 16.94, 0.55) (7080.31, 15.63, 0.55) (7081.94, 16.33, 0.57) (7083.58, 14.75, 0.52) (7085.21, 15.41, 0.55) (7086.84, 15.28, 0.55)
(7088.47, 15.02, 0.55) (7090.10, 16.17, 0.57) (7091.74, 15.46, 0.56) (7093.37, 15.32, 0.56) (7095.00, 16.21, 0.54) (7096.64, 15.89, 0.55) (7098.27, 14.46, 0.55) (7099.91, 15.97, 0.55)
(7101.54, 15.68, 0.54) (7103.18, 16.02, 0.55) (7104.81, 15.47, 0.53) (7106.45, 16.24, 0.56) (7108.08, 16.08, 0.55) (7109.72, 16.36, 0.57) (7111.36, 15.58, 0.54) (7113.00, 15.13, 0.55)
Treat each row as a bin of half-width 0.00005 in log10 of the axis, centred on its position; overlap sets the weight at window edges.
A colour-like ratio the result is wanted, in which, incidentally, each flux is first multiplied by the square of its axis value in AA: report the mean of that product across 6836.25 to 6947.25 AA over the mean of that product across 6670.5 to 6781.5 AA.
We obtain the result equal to 1.0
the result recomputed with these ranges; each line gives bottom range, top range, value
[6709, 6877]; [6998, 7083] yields 1.03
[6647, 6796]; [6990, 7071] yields 1.03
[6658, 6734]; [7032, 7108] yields 1.03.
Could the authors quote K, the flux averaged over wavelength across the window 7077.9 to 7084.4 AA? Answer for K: 15.9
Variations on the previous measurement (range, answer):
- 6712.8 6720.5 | 16.6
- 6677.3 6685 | 17.6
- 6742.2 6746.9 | 17.6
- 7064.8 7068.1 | 15.8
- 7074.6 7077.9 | 16.4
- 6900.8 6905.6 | 17.5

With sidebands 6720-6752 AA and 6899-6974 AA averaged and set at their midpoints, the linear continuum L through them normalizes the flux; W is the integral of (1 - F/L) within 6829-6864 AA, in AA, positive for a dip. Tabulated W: 0.62 AA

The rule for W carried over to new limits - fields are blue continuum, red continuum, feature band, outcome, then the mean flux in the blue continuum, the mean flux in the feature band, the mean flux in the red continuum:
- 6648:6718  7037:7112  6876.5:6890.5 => -0.6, 17.3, 17.4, 16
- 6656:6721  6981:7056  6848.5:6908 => -1.0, 17.3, 17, 16.3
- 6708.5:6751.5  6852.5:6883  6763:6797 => 0.4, 17.3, 17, 17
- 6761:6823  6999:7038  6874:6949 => -1.7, 16.9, 16.9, 16.2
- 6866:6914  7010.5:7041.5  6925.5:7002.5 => 1.0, 17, 16.5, 16.4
